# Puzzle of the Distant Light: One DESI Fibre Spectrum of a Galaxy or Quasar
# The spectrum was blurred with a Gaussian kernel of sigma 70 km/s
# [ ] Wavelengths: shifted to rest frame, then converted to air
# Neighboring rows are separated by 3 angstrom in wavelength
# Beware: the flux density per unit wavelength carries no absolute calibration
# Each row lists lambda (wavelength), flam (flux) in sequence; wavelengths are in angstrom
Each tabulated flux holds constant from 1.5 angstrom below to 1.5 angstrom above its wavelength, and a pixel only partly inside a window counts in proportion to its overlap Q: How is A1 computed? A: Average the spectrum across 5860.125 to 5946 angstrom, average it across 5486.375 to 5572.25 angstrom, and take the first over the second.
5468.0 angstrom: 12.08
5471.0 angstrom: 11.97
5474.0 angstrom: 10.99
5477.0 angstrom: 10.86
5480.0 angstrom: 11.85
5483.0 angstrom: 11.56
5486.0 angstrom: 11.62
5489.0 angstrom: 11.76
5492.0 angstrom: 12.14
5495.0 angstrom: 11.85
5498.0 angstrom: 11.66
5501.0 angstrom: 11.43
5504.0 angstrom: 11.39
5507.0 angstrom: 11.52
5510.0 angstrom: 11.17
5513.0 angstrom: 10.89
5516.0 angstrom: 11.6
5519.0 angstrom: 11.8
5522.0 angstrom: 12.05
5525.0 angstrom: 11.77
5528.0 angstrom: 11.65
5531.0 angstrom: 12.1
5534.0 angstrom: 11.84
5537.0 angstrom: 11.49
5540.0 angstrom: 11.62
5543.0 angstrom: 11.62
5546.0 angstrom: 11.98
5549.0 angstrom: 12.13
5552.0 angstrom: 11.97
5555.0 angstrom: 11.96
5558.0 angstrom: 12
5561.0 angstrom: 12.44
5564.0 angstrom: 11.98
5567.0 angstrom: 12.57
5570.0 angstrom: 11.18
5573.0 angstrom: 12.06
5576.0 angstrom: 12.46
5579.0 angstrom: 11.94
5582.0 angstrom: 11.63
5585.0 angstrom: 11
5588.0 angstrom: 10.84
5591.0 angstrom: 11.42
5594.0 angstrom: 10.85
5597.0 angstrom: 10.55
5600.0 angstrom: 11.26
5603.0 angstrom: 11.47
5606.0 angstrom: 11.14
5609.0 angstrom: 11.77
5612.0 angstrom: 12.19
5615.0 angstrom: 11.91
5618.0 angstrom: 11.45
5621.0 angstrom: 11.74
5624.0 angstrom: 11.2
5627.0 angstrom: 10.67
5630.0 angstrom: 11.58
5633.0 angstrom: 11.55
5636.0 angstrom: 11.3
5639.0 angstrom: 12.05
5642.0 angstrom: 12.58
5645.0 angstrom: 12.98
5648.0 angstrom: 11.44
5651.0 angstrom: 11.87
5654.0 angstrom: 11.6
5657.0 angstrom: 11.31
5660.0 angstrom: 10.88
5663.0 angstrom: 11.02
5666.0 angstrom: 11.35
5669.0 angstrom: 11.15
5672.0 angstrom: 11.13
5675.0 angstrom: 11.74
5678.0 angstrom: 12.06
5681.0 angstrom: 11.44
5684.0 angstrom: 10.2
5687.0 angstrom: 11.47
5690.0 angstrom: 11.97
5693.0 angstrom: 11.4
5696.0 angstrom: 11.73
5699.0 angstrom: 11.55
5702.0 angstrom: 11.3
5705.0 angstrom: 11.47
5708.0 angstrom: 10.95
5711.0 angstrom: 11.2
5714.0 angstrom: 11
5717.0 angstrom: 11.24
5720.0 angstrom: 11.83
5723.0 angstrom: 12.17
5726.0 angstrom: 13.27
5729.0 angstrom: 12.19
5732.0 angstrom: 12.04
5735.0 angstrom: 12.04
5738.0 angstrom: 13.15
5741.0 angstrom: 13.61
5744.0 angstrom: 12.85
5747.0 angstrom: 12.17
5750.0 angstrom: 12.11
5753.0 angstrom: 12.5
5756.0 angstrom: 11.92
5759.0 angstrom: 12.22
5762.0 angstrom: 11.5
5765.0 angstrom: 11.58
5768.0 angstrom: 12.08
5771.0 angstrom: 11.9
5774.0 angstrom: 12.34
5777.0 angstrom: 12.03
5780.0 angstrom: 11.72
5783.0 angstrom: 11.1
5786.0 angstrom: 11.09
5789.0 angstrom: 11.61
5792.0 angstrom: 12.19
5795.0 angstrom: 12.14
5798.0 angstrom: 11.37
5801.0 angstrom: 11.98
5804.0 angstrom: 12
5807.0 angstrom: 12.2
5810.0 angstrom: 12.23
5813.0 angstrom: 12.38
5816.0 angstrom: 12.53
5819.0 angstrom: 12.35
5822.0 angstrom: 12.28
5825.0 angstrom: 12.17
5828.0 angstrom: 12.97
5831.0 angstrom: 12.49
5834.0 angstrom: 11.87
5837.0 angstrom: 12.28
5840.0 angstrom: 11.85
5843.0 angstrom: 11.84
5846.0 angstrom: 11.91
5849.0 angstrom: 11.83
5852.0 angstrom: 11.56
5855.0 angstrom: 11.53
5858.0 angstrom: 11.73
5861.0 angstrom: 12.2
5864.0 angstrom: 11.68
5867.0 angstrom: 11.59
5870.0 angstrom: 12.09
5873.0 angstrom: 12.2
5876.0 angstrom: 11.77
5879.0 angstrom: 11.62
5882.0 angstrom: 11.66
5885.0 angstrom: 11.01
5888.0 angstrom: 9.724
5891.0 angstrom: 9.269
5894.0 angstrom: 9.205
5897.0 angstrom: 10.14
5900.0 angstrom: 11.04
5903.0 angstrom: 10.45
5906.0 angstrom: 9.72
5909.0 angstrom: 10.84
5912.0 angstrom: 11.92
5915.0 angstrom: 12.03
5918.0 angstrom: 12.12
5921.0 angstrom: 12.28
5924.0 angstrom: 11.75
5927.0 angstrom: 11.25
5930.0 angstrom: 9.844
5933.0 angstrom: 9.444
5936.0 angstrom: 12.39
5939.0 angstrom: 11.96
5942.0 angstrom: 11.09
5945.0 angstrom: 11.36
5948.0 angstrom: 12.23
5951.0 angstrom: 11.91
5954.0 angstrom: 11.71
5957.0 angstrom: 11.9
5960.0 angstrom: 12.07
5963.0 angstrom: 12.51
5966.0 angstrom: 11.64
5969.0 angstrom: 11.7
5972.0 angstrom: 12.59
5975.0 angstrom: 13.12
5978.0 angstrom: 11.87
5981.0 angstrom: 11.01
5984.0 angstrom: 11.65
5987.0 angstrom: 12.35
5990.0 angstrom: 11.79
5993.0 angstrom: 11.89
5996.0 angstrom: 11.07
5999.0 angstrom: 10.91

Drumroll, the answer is 0.95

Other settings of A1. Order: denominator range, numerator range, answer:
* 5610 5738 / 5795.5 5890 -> 1.02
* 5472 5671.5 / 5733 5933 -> 1.01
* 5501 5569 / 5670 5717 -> 0.96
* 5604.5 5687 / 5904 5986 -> 1.01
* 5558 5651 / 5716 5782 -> 1.05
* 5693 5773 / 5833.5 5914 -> 0.94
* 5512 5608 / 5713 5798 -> 1.03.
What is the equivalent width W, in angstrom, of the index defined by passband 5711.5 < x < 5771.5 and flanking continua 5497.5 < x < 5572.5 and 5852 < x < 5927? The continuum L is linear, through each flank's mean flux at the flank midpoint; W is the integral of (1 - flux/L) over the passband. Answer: -3.7 angstrom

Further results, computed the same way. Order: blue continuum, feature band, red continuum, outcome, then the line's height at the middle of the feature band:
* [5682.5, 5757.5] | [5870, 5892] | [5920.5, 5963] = 0.91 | 11.6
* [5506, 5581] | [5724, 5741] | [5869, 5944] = -1.77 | 11.4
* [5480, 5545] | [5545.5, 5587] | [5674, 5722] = -1.26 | 11.6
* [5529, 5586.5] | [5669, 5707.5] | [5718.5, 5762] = 2.59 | 12.3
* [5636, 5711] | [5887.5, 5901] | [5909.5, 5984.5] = 2.13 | 11.7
